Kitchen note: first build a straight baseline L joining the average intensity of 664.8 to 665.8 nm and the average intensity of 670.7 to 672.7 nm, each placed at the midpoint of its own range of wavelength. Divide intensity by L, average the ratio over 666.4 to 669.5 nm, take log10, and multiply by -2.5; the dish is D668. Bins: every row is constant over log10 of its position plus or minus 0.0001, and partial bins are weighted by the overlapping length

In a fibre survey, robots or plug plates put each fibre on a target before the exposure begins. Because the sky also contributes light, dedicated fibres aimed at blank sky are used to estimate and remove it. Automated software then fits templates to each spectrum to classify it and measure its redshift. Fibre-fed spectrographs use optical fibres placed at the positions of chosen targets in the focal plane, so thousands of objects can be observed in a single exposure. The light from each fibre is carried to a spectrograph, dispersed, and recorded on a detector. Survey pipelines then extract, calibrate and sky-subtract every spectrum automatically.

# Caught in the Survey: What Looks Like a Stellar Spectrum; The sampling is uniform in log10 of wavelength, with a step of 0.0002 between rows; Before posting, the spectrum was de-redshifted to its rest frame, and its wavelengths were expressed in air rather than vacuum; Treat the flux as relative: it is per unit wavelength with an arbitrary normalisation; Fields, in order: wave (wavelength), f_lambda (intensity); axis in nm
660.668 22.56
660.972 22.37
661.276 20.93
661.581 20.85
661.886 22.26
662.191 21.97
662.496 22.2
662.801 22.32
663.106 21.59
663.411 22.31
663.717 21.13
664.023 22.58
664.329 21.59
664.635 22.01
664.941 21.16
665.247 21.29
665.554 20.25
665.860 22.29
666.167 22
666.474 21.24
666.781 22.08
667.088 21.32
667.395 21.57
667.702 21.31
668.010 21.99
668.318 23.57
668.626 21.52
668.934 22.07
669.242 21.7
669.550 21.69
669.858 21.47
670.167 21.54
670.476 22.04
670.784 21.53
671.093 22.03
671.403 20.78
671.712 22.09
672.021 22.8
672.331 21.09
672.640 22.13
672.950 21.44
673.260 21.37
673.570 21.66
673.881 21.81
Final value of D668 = -0.03 mag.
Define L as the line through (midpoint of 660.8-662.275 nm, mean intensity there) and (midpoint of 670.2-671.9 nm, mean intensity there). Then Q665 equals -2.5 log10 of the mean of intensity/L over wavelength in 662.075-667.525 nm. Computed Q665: 0.00 mag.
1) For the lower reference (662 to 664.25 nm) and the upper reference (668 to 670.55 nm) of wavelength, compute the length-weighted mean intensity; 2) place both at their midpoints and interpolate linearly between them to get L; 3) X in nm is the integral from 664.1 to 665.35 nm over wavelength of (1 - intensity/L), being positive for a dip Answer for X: 0.02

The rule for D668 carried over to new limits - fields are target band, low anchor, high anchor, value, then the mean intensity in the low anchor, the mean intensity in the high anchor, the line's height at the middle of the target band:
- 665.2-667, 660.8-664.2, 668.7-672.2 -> 0.02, 21.9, 21.8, 21.8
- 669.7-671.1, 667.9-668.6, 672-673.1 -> 0.02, 22.6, 21.8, 22.2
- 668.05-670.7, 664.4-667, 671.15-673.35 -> -0.02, 21.5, 21.7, 21.6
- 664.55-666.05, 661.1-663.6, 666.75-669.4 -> 0.02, 21.8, 21.9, 21.9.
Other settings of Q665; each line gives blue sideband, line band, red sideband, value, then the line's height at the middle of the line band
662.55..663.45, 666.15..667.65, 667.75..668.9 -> 0.03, 22.2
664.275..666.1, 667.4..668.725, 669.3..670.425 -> -0.02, 21.6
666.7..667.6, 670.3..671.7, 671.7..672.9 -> 0.01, 21.9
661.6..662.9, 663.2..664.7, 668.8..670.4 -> 0.00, 22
